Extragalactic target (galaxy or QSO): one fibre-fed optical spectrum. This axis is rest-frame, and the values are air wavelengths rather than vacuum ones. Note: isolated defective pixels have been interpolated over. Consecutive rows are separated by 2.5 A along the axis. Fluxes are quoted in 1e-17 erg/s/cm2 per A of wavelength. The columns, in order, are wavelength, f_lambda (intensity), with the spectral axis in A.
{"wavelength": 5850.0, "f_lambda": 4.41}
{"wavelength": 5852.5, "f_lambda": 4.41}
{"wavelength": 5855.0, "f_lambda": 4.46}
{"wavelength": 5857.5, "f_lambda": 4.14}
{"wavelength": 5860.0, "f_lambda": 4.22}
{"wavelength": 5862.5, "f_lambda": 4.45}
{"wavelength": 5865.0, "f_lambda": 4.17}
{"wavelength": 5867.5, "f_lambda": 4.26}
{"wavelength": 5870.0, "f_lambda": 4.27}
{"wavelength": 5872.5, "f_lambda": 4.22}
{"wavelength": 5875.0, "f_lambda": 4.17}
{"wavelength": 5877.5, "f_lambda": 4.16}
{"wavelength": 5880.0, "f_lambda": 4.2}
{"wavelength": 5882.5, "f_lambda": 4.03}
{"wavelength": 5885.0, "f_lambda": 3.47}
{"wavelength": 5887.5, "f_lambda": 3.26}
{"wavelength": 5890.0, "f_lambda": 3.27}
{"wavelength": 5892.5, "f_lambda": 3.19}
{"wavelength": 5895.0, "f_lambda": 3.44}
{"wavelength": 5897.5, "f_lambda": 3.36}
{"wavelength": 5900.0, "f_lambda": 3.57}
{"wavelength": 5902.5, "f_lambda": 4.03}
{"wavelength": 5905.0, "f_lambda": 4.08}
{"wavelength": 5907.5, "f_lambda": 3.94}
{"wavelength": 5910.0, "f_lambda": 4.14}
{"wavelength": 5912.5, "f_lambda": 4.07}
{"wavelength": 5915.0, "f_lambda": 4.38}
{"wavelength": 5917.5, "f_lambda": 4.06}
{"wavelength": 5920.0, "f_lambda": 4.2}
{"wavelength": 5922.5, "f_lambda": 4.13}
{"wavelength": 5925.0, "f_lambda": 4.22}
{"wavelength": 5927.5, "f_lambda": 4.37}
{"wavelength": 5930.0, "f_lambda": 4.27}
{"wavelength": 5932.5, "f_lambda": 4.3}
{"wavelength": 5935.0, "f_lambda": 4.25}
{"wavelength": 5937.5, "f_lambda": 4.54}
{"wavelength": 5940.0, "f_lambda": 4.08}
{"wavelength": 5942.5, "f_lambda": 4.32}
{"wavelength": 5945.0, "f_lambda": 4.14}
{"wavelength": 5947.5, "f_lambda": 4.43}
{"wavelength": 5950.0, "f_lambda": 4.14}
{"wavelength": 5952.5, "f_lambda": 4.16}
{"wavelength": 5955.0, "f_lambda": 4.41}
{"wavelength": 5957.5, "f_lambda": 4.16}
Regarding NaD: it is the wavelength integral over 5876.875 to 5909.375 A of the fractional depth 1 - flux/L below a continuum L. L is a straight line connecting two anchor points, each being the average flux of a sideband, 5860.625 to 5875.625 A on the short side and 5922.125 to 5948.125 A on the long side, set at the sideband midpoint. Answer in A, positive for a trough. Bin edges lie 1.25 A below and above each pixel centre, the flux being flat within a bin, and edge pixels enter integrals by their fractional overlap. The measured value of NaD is 4.37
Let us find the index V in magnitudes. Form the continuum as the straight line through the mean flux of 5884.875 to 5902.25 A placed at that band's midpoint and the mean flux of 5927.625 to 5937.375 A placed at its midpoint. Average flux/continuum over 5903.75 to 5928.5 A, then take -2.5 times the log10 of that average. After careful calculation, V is -0.06 mag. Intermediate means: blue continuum 3.4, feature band 4.16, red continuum 4.32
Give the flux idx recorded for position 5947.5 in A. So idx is 4.43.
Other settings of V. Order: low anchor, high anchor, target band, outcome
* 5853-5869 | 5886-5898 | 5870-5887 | -0.08 mag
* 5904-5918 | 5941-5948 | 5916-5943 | -0.01 mag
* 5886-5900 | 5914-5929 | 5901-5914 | -0.07 mag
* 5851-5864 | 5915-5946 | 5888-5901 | 0.27 mag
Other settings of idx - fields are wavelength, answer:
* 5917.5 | 4.06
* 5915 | 4.38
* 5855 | 4.46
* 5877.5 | 4.16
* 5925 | 4.22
